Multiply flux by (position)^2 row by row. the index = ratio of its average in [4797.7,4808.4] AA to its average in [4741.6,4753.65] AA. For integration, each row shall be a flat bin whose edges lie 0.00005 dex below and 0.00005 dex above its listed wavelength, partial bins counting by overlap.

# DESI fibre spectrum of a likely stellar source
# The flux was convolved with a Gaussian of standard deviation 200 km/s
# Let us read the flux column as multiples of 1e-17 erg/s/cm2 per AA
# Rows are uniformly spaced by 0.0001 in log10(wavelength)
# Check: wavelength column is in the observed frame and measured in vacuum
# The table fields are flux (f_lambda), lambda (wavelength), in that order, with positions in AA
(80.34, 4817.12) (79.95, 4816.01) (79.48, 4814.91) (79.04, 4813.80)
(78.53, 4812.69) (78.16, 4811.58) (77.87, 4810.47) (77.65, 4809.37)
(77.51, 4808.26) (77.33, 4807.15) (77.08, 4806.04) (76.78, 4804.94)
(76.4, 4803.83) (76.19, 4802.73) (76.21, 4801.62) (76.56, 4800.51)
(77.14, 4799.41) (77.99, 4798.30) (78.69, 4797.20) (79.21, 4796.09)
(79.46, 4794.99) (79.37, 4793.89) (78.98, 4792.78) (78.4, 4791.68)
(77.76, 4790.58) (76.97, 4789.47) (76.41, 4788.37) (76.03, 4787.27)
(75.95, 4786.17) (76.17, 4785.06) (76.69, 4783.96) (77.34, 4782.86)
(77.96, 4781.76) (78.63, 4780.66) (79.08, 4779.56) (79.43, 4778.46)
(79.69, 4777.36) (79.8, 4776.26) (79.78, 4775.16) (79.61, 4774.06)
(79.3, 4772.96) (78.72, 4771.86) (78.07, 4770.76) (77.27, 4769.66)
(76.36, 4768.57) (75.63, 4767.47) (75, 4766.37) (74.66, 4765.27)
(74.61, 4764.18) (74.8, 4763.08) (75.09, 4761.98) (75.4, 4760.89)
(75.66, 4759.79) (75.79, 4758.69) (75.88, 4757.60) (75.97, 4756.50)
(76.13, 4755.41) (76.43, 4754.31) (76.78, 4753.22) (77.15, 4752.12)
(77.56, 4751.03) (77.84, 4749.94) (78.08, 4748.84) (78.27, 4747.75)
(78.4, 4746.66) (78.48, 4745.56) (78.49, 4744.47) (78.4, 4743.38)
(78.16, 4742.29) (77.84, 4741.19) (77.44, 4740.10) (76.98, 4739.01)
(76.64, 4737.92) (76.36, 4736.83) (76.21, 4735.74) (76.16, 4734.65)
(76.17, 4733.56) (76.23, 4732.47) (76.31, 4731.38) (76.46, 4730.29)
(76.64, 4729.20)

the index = 1.01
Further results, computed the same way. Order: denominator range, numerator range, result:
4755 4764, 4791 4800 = 1.06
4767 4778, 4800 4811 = 0.99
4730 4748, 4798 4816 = 1.03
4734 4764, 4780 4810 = 1.03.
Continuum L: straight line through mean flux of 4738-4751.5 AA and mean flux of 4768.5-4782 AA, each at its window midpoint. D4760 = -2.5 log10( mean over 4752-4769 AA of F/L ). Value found 0.04 mag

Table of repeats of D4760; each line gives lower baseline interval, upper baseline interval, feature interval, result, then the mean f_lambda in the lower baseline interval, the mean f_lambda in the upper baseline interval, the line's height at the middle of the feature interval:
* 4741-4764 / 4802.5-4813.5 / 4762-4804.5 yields 0.00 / 76.9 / 77.4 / 77.2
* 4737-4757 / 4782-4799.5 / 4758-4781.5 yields 0.00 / 77.5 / 77.7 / 77.6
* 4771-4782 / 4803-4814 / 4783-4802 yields 0.01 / 79.2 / 77.6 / 78.4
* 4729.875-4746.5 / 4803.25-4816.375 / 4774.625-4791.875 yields 0.00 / 77.1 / 78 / 77.7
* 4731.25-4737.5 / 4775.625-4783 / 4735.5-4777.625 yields 0.01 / 76.3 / 79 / 77.6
